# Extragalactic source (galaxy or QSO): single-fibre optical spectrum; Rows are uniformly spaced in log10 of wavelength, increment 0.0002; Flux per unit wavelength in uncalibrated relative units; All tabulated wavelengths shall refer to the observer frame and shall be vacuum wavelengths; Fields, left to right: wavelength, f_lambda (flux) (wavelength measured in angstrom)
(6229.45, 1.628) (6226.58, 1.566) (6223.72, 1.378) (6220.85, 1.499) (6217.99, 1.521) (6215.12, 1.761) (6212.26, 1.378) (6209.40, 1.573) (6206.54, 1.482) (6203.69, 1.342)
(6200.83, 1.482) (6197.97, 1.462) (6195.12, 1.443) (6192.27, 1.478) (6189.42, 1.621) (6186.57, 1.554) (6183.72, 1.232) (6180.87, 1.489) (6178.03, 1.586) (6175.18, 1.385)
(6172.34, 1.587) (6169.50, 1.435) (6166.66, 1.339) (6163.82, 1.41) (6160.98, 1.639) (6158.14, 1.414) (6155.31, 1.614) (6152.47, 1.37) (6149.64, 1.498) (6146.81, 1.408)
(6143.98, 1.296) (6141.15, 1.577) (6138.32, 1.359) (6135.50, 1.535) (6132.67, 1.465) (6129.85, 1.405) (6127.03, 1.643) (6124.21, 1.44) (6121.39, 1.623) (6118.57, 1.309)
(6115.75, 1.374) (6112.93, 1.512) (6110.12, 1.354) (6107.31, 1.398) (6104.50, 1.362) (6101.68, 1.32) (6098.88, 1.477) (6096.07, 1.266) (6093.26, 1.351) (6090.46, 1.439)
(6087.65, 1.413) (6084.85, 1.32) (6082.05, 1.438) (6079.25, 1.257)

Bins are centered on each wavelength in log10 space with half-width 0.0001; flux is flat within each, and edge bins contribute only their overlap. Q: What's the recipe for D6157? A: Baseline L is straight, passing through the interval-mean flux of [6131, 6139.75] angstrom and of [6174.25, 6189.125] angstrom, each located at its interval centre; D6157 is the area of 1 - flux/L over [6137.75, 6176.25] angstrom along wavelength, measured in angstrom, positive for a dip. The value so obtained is 0.1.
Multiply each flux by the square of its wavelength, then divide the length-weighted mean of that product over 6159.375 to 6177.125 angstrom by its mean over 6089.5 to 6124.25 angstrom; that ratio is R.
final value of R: 1.1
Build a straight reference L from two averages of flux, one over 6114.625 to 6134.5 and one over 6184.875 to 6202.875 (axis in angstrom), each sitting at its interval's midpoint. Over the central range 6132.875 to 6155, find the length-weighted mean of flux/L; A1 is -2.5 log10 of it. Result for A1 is 0.02 mag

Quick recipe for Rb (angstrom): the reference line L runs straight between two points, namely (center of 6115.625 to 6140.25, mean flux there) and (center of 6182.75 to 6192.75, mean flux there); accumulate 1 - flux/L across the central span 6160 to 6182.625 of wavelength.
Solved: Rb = 0.01 angstrom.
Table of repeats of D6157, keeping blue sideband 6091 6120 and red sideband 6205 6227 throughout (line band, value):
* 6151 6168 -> -0.2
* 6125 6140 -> -0.8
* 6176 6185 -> 0.2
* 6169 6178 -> -0.2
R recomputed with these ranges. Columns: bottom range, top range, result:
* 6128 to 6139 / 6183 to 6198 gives 1.03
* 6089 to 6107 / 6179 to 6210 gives 1.11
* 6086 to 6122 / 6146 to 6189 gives 1.08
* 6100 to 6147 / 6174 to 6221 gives 1.06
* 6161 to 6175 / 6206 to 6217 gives 1.08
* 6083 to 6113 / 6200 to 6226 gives 1.12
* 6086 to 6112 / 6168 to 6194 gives 1.11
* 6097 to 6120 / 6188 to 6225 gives 1.11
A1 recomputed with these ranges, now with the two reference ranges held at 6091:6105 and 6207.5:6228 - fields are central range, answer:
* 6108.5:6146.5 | -0.04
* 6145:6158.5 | -0.02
